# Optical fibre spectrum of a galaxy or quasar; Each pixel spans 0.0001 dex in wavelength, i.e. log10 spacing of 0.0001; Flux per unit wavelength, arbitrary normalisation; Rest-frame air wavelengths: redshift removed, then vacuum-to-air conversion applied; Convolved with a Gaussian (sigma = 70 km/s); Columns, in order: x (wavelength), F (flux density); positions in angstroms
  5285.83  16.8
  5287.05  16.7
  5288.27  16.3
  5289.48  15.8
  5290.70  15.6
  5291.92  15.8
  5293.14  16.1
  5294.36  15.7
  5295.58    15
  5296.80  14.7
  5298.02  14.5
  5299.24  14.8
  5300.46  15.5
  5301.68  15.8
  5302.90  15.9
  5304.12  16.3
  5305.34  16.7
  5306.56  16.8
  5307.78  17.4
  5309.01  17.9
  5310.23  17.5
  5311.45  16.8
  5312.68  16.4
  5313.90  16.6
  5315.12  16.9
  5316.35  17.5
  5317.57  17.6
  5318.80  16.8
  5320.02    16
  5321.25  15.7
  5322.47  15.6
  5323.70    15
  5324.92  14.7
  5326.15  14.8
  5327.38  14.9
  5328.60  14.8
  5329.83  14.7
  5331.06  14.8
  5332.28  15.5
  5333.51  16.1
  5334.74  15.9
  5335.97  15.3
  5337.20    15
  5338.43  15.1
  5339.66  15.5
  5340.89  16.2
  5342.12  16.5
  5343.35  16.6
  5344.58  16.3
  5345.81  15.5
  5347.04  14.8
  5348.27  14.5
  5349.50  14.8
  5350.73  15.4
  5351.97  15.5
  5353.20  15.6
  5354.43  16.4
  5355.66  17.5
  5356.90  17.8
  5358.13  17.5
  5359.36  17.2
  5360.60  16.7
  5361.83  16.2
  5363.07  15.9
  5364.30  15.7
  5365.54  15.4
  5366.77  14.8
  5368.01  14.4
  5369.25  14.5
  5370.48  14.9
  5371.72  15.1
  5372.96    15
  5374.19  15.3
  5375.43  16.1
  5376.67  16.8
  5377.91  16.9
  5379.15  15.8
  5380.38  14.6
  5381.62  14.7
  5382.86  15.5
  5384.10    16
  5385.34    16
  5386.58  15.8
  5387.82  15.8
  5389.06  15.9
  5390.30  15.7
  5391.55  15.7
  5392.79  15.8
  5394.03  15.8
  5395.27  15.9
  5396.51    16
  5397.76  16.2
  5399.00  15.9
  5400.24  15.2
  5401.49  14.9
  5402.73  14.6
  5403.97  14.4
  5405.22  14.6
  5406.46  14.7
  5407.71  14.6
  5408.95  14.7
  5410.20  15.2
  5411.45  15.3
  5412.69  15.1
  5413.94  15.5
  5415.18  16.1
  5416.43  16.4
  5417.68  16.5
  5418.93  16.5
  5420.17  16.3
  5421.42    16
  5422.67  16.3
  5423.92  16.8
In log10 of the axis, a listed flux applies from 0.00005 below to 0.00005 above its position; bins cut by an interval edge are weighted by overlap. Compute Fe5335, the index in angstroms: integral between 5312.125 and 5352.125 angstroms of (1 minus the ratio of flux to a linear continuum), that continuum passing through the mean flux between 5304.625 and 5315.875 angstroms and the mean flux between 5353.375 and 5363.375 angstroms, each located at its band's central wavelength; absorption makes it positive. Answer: 2.99 angstroms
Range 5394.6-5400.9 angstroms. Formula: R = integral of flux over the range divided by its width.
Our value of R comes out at 15.8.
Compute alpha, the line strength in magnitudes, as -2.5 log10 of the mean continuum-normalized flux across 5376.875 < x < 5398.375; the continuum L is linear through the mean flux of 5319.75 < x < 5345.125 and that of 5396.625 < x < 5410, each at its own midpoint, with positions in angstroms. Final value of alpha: -0.05 mag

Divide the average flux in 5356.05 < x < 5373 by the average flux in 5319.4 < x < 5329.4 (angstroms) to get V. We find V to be 1.0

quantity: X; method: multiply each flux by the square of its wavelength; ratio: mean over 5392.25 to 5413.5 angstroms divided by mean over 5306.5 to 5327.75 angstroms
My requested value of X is 0.96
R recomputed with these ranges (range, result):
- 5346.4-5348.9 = 14.7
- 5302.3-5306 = 16.3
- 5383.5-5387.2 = 15.9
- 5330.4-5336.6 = 15.5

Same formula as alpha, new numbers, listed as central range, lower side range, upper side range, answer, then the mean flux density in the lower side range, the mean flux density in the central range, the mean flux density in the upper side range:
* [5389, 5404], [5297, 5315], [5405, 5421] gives 0.006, 16.3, 15.6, 15.5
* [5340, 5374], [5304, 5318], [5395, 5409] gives 0.020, 17.1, 15.8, 15.1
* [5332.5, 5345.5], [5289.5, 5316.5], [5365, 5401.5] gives 0.004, 16.2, 15.8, 15.6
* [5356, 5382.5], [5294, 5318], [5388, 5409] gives -0.009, 16.3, 15.8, 15.4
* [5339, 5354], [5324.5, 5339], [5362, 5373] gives -0.034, 15.1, 15.6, 15.1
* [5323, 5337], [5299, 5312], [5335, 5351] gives 0.052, 16.5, 15.1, 15.5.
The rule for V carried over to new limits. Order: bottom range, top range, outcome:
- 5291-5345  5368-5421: 0.98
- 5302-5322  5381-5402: 0.94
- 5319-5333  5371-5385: 1.03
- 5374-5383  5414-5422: 1.03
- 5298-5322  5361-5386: 0.94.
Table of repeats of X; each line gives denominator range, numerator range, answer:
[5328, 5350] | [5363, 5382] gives 1.01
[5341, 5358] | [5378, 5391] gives 0.99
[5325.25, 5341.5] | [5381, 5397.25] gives 1.05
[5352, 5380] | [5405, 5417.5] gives 0.97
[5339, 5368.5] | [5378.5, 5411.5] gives 0.98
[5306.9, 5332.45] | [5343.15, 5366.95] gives 1.01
